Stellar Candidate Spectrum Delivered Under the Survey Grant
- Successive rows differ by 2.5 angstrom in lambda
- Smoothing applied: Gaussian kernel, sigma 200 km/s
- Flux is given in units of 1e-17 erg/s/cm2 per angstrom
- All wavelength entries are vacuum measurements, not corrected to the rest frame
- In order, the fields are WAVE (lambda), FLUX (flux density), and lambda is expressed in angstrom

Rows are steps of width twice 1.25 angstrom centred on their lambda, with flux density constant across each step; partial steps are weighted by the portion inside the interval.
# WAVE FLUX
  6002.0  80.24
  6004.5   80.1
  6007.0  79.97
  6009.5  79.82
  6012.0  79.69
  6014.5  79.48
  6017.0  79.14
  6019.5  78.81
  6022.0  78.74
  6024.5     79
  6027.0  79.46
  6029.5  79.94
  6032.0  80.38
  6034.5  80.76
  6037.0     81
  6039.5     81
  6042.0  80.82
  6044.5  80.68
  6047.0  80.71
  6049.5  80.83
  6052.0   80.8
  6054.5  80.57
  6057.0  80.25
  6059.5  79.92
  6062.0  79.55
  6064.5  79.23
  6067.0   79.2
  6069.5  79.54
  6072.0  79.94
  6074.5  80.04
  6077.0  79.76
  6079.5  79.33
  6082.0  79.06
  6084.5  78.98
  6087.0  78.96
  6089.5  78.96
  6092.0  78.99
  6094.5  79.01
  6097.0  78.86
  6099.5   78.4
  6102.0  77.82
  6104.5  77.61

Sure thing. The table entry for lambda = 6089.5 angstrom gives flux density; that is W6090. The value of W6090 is 78.96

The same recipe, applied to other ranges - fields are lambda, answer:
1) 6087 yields 78.96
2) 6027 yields 79.46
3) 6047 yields 80.71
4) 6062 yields 79.55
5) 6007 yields 79.97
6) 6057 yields 80.25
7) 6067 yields 79.2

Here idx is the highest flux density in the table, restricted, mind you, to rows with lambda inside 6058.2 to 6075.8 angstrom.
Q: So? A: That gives 80.04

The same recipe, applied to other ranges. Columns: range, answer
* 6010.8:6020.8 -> 79.69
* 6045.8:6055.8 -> 80.83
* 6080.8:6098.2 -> 79.06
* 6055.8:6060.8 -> 80.25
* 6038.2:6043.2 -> 81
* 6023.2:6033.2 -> 80.38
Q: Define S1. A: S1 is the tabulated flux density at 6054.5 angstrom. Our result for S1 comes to 80.57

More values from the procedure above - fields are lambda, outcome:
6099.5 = 78.4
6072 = 79.94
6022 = 78.74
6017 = 79.14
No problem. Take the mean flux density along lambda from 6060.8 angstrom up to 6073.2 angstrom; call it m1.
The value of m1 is 79.5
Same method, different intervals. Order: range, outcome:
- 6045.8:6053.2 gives 80.8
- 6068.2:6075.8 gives 79.8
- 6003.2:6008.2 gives 80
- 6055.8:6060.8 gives 80.1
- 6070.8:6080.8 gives 79.8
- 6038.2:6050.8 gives 80.8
